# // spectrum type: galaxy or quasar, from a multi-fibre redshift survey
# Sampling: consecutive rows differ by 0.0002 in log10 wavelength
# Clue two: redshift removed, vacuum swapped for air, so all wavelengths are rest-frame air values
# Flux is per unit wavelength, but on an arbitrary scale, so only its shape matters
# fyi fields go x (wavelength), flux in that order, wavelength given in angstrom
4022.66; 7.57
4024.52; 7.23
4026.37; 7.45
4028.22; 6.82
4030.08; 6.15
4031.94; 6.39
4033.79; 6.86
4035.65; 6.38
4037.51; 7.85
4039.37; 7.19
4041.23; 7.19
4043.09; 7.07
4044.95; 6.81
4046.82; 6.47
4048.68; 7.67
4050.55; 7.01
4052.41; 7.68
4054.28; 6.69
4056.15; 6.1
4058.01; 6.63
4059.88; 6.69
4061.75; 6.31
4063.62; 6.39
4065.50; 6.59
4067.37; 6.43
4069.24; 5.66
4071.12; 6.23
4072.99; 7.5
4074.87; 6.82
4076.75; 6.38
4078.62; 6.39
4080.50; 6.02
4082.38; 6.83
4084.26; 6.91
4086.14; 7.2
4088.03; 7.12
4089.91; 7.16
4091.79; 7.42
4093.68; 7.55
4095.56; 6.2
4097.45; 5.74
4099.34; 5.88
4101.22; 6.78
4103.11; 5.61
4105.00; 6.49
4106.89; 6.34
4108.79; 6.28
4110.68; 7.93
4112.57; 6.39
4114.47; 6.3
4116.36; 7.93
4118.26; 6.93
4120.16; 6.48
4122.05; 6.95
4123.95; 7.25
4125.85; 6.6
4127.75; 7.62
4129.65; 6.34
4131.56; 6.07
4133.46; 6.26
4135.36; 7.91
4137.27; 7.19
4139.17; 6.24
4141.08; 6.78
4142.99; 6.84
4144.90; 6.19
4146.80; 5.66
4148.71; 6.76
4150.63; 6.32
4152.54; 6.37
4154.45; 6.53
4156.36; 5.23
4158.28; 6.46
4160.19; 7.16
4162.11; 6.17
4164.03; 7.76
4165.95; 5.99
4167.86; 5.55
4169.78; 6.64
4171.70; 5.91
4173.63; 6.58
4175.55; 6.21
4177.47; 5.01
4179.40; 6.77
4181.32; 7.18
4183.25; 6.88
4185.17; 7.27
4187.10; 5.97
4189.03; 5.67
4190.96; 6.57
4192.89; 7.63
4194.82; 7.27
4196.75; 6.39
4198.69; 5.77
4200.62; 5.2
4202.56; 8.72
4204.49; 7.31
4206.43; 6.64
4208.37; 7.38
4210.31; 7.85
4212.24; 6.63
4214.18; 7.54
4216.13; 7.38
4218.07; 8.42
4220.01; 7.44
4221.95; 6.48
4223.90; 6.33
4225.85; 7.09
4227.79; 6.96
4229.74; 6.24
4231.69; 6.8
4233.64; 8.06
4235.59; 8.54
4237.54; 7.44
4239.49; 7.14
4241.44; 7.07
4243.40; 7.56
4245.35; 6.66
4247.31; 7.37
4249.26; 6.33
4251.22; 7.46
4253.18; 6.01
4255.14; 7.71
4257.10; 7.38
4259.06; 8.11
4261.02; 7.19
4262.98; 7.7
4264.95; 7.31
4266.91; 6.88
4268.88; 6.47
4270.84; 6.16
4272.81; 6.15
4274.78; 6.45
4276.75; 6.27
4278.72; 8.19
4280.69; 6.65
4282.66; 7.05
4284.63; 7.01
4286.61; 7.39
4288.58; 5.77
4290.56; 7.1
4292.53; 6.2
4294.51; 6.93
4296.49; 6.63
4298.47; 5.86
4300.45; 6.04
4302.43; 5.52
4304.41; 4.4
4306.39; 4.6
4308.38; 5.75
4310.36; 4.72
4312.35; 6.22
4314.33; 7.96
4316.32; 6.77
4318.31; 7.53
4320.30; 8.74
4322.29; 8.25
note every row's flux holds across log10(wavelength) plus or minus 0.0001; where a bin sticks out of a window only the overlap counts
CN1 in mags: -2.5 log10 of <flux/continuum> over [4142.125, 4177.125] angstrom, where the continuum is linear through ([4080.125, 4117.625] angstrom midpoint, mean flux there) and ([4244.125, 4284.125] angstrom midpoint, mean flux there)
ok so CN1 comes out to 0.08 mag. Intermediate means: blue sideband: 6.72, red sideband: 6.98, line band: 6.33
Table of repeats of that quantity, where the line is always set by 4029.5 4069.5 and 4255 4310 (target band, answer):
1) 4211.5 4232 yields -0.07 mag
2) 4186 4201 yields 0.05 mag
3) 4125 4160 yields 0.02 mag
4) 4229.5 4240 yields -0.13 mag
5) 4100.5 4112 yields 0.02 mag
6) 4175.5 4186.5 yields 0.01 mag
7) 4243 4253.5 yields -0.05 mag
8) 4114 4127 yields -0.04 mag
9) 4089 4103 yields 0.02 mag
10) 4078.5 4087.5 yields 0.00 mag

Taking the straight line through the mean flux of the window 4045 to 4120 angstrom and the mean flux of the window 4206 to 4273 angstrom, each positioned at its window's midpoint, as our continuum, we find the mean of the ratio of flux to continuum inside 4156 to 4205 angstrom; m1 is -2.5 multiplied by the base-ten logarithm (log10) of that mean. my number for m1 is 0.07 mag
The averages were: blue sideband 6.68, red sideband 7.15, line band 6.52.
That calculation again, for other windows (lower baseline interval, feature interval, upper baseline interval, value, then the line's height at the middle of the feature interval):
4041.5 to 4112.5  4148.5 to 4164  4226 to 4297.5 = 0.06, 6.82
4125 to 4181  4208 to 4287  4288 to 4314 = -0.17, 6.09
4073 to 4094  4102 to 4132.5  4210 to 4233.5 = 0.04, 6.95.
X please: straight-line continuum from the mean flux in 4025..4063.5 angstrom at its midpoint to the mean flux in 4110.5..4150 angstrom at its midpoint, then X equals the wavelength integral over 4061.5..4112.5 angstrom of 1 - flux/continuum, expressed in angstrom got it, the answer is 1.6 angstrom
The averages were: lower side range 6.87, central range 6.6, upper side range 6.76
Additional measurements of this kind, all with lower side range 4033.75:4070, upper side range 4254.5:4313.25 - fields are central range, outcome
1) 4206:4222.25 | -1.9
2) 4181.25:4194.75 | -0.2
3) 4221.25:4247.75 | -2.2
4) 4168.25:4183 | 0.7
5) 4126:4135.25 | 0.0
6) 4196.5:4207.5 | -0.1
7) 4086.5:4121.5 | 0.1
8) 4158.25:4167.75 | 0.0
